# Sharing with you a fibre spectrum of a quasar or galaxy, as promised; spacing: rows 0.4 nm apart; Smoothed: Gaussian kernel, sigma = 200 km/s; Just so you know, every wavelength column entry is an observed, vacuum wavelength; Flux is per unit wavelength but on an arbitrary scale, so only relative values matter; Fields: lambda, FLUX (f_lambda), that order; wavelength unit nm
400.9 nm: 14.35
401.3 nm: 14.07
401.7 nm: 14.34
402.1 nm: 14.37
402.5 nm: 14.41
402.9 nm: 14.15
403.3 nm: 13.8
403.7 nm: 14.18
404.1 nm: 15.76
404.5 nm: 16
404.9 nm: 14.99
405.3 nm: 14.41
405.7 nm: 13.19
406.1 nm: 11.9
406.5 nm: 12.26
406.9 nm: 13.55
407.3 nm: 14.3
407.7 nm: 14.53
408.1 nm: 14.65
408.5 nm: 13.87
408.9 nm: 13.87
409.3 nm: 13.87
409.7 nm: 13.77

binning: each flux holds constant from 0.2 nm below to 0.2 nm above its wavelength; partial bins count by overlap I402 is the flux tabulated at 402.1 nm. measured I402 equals 14.37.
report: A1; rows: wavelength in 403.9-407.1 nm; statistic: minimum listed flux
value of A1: 11.9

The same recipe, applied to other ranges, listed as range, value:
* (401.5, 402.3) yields 14.34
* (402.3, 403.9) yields 13.8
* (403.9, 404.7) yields 15.76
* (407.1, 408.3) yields 14.3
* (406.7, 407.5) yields 13.55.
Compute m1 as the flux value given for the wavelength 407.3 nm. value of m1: 14.3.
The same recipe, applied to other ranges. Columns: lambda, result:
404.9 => 14.99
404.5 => 16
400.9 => 14.35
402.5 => 14.41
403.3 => 13.8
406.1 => 11.9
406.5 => 12.26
